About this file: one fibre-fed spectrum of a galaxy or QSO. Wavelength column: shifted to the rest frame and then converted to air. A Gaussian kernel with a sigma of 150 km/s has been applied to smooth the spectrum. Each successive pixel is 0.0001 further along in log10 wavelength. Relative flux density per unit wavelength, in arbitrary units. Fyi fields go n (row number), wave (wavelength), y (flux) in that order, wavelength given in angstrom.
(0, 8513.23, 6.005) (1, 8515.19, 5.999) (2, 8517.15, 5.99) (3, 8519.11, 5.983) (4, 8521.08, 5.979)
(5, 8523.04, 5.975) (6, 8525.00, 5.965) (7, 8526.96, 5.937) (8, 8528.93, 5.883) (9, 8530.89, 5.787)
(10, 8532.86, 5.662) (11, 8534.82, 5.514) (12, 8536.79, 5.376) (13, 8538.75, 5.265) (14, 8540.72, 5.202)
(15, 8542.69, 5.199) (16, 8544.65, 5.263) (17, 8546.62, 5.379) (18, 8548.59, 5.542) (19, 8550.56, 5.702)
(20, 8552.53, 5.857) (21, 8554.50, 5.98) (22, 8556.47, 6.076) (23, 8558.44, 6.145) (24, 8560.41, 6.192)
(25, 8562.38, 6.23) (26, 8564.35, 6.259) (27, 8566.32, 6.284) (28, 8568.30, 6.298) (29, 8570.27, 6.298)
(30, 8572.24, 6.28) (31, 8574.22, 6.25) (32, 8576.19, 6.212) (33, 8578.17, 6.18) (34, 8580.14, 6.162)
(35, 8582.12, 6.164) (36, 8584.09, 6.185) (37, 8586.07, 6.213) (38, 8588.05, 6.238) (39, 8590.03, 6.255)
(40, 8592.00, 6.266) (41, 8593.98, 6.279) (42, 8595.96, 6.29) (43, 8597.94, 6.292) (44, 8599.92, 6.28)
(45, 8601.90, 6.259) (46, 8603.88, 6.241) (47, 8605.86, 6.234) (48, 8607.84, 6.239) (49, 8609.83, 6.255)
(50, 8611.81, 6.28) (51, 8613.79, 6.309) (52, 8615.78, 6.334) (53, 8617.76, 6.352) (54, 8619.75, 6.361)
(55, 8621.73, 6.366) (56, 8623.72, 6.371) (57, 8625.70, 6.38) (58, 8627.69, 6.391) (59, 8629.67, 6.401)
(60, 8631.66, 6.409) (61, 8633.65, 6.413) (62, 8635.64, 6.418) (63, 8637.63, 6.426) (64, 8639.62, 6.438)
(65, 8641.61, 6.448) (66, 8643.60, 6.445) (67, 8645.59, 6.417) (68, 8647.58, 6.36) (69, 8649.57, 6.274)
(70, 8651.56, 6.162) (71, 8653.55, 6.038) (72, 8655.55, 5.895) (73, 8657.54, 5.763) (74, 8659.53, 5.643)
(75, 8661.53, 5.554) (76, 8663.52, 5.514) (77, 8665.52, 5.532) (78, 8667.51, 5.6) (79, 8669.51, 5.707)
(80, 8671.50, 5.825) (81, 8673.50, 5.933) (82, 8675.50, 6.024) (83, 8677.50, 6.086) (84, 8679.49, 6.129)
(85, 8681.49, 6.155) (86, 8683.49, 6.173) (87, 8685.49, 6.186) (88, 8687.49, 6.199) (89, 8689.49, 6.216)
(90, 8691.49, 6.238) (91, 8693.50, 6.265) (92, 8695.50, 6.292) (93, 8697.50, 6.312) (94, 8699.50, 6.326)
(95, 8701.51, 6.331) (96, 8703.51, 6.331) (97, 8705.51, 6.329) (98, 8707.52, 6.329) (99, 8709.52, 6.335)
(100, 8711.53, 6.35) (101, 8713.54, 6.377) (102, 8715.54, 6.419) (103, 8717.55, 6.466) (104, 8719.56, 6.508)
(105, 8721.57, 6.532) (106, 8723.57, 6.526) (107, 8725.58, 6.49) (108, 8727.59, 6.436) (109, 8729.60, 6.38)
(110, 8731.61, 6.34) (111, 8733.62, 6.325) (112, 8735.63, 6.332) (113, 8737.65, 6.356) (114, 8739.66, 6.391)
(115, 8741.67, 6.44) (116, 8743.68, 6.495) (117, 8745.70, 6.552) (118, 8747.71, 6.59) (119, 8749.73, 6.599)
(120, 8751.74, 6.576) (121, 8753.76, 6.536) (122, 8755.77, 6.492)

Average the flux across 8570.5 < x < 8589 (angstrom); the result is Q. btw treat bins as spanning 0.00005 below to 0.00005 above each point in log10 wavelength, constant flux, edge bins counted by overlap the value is 6.21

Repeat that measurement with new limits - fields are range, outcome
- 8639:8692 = 6.03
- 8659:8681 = 5.79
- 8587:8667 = 6.22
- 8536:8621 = 6.07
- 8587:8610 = 6.26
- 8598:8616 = 6.27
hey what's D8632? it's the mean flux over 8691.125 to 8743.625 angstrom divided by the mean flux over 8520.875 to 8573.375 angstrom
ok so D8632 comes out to 1.1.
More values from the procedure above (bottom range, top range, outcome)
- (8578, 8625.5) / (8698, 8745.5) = 1.02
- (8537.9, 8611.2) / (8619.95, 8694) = 1.01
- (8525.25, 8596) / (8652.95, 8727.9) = 1.03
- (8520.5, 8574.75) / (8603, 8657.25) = 1.08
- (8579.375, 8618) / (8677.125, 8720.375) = 1.01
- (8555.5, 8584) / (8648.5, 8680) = 0.94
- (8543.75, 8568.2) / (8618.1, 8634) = 1.08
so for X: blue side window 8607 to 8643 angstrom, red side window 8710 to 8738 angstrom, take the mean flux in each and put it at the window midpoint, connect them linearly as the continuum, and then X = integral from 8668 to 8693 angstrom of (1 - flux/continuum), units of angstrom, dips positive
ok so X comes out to 1.28 angstrom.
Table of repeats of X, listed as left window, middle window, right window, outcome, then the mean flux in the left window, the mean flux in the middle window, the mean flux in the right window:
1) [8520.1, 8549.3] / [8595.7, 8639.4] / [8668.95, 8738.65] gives -3.0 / 5.6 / 6.33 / 6.28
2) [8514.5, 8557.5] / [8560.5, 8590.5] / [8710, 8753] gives -1.9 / 5.7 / 6.23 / 6.45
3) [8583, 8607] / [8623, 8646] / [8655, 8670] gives -2.0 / 6.25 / 6.41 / 5.64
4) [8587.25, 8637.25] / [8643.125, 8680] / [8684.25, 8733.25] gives 2.4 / 6.32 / 5.93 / 6.35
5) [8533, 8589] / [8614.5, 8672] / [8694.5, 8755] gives 0.2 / 5.92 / 6.15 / 6.42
